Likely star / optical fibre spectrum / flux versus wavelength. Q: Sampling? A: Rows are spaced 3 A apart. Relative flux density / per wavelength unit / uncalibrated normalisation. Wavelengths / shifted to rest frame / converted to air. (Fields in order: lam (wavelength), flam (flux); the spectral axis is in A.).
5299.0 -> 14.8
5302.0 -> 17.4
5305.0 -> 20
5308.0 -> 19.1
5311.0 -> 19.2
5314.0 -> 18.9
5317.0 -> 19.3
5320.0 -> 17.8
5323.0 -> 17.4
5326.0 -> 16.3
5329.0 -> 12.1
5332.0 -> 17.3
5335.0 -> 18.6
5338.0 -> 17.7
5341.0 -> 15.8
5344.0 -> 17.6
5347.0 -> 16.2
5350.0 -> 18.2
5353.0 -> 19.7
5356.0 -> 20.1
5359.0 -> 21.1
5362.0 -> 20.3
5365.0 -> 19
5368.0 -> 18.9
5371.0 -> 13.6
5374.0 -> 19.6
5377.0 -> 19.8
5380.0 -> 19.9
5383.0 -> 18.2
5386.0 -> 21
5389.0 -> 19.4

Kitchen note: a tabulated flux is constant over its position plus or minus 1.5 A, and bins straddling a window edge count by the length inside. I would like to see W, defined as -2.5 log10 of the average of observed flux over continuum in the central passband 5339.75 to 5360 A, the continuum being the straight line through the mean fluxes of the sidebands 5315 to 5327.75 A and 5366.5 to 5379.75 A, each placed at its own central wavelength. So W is -0.03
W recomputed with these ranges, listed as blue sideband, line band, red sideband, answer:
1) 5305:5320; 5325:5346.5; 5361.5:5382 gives 0.15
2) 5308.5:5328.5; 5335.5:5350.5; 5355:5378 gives 0.08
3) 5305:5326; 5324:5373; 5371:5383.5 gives 0.06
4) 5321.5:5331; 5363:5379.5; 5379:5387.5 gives 0.03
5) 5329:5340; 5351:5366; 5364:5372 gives -0.16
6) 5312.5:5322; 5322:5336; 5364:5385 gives 0.15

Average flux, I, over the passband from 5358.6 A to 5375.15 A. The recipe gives 18.6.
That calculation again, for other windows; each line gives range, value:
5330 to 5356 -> 17.7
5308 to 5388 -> 18.2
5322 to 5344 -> 16.5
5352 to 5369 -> 19.9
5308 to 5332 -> 17.4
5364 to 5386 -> 18.6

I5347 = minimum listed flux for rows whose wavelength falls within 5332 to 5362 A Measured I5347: 15.8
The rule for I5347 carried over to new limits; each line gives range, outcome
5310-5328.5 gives 16.3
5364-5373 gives 13.6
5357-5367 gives 19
